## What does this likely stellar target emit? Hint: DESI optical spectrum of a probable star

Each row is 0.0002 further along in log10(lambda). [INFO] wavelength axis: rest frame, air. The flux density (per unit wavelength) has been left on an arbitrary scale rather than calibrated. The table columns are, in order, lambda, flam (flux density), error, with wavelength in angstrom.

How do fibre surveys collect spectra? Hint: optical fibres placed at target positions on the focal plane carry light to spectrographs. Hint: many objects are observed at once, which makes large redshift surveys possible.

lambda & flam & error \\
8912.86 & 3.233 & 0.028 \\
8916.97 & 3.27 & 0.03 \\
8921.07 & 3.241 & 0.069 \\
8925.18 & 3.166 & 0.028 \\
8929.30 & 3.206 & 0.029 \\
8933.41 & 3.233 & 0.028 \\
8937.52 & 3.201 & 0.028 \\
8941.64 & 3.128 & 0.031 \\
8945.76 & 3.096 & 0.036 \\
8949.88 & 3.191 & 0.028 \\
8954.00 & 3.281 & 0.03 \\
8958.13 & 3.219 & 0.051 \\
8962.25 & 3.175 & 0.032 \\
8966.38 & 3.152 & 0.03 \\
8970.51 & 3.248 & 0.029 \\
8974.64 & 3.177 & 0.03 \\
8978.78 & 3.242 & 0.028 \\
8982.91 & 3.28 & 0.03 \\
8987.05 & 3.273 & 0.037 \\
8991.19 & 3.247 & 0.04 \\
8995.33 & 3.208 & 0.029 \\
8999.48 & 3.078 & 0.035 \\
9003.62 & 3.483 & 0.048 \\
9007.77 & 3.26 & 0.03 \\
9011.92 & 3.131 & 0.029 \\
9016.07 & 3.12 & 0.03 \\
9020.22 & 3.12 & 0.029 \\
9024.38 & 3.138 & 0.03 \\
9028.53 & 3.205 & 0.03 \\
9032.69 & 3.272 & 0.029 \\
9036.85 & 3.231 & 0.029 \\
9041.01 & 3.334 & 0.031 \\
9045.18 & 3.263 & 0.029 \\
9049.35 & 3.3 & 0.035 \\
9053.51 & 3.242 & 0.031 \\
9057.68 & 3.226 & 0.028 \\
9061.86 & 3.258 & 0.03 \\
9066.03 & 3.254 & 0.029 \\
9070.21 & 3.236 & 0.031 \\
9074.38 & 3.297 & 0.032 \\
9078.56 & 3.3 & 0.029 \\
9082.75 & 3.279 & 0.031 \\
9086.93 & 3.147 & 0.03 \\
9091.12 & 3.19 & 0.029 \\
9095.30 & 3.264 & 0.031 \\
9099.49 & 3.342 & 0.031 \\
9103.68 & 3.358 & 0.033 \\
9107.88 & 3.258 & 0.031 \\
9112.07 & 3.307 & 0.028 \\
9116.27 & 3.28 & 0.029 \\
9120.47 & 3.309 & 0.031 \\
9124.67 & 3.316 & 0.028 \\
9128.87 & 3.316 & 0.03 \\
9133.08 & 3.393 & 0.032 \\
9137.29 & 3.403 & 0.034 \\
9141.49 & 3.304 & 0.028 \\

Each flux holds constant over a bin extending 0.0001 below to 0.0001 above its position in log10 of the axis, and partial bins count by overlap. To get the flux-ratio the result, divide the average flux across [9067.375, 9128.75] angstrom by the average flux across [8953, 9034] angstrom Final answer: 1.02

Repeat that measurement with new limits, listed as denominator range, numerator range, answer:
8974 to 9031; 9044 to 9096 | 1.01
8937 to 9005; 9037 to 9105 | 1.02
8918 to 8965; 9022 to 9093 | 1.02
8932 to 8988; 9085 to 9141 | 1.03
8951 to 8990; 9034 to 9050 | 1.02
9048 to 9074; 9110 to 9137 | 1.02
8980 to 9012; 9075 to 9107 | 1.01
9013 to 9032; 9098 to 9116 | 1.05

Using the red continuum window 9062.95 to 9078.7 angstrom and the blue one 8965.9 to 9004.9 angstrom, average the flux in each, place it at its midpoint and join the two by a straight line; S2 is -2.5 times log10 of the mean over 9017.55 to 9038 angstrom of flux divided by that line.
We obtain 0.021 mag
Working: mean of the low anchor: 3.24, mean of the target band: 3.19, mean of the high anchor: 3.27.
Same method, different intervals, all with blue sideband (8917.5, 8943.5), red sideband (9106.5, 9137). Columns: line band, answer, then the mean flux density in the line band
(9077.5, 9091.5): 0.02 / 3.23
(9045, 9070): 0.01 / 3.25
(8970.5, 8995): 0.00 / 3.24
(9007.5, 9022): 0.04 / 3.15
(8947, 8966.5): 0.00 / 3.2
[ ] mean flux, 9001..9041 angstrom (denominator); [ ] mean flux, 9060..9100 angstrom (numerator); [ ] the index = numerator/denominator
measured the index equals 1.01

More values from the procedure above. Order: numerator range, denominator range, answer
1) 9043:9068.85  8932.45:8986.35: 1.02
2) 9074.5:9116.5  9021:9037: 1.02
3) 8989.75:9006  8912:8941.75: 1.01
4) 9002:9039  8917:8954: 1.01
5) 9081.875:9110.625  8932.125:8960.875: 1.02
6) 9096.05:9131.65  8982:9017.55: 1.02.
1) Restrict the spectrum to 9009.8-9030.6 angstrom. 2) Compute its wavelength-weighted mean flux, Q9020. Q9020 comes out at 3.14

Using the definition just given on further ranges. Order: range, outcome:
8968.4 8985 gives 3.24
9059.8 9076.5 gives 3.26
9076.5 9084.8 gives 3.29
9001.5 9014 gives 3.29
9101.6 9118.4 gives 3.3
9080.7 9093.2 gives 3.2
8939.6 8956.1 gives 3.17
